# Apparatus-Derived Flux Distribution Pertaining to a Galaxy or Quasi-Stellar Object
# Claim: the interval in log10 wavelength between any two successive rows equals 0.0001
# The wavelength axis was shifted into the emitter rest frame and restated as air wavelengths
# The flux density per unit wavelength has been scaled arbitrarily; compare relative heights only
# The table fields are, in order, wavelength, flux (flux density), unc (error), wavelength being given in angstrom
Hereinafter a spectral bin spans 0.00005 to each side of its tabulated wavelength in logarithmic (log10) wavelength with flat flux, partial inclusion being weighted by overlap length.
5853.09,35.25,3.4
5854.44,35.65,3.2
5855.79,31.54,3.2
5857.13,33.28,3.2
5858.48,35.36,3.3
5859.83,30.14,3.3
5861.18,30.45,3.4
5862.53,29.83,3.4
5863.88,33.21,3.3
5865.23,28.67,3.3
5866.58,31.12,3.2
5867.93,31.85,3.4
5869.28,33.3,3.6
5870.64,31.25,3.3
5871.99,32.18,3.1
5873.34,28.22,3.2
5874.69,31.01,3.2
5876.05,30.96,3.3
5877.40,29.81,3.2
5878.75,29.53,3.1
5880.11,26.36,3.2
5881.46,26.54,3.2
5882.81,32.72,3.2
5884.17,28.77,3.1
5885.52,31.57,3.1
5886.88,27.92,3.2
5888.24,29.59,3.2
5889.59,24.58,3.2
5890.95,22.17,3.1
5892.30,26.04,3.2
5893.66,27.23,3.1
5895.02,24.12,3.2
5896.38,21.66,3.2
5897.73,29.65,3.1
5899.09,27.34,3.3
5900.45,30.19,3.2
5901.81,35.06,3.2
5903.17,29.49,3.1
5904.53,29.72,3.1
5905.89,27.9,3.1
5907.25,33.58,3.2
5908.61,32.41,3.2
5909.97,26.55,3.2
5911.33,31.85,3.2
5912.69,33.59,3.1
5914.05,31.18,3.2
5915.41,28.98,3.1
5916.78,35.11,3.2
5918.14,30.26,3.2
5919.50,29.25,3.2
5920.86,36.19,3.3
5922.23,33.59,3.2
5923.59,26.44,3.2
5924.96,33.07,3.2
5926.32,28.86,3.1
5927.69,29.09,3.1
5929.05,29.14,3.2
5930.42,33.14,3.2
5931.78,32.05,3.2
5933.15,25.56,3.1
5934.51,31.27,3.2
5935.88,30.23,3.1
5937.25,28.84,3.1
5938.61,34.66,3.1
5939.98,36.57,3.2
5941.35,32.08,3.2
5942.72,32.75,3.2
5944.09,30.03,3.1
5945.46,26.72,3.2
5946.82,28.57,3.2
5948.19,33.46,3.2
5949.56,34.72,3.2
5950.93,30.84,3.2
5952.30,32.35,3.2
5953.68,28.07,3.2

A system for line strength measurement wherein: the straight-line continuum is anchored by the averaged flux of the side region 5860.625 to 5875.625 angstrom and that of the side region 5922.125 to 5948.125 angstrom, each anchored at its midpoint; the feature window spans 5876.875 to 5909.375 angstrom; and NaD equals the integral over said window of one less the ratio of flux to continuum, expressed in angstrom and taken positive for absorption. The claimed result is 2.52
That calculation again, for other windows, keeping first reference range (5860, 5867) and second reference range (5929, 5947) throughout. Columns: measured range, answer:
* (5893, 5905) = 1.0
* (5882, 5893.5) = 1.1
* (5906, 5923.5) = -0.4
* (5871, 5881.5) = 0.4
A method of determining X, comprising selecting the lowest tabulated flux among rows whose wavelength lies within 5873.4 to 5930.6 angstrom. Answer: 21.66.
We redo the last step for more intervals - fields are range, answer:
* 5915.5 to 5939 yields 25.56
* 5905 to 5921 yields 26.55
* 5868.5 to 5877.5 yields 28.22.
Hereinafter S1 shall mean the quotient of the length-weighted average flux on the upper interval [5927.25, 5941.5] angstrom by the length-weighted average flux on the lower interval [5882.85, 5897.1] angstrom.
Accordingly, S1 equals 1.2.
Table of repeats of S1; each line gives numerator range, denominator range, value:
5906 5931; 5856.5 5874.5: 0.99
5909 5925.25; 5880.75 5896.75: 1.16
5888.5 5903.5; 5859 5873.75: 0.87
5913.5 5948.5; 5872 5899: 1.11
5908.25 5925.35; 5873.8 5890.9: 1.09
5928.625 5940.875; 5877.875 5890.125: 1.09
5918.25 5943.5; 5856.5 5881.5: 1.01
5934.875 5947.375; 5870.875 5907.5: 1.09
